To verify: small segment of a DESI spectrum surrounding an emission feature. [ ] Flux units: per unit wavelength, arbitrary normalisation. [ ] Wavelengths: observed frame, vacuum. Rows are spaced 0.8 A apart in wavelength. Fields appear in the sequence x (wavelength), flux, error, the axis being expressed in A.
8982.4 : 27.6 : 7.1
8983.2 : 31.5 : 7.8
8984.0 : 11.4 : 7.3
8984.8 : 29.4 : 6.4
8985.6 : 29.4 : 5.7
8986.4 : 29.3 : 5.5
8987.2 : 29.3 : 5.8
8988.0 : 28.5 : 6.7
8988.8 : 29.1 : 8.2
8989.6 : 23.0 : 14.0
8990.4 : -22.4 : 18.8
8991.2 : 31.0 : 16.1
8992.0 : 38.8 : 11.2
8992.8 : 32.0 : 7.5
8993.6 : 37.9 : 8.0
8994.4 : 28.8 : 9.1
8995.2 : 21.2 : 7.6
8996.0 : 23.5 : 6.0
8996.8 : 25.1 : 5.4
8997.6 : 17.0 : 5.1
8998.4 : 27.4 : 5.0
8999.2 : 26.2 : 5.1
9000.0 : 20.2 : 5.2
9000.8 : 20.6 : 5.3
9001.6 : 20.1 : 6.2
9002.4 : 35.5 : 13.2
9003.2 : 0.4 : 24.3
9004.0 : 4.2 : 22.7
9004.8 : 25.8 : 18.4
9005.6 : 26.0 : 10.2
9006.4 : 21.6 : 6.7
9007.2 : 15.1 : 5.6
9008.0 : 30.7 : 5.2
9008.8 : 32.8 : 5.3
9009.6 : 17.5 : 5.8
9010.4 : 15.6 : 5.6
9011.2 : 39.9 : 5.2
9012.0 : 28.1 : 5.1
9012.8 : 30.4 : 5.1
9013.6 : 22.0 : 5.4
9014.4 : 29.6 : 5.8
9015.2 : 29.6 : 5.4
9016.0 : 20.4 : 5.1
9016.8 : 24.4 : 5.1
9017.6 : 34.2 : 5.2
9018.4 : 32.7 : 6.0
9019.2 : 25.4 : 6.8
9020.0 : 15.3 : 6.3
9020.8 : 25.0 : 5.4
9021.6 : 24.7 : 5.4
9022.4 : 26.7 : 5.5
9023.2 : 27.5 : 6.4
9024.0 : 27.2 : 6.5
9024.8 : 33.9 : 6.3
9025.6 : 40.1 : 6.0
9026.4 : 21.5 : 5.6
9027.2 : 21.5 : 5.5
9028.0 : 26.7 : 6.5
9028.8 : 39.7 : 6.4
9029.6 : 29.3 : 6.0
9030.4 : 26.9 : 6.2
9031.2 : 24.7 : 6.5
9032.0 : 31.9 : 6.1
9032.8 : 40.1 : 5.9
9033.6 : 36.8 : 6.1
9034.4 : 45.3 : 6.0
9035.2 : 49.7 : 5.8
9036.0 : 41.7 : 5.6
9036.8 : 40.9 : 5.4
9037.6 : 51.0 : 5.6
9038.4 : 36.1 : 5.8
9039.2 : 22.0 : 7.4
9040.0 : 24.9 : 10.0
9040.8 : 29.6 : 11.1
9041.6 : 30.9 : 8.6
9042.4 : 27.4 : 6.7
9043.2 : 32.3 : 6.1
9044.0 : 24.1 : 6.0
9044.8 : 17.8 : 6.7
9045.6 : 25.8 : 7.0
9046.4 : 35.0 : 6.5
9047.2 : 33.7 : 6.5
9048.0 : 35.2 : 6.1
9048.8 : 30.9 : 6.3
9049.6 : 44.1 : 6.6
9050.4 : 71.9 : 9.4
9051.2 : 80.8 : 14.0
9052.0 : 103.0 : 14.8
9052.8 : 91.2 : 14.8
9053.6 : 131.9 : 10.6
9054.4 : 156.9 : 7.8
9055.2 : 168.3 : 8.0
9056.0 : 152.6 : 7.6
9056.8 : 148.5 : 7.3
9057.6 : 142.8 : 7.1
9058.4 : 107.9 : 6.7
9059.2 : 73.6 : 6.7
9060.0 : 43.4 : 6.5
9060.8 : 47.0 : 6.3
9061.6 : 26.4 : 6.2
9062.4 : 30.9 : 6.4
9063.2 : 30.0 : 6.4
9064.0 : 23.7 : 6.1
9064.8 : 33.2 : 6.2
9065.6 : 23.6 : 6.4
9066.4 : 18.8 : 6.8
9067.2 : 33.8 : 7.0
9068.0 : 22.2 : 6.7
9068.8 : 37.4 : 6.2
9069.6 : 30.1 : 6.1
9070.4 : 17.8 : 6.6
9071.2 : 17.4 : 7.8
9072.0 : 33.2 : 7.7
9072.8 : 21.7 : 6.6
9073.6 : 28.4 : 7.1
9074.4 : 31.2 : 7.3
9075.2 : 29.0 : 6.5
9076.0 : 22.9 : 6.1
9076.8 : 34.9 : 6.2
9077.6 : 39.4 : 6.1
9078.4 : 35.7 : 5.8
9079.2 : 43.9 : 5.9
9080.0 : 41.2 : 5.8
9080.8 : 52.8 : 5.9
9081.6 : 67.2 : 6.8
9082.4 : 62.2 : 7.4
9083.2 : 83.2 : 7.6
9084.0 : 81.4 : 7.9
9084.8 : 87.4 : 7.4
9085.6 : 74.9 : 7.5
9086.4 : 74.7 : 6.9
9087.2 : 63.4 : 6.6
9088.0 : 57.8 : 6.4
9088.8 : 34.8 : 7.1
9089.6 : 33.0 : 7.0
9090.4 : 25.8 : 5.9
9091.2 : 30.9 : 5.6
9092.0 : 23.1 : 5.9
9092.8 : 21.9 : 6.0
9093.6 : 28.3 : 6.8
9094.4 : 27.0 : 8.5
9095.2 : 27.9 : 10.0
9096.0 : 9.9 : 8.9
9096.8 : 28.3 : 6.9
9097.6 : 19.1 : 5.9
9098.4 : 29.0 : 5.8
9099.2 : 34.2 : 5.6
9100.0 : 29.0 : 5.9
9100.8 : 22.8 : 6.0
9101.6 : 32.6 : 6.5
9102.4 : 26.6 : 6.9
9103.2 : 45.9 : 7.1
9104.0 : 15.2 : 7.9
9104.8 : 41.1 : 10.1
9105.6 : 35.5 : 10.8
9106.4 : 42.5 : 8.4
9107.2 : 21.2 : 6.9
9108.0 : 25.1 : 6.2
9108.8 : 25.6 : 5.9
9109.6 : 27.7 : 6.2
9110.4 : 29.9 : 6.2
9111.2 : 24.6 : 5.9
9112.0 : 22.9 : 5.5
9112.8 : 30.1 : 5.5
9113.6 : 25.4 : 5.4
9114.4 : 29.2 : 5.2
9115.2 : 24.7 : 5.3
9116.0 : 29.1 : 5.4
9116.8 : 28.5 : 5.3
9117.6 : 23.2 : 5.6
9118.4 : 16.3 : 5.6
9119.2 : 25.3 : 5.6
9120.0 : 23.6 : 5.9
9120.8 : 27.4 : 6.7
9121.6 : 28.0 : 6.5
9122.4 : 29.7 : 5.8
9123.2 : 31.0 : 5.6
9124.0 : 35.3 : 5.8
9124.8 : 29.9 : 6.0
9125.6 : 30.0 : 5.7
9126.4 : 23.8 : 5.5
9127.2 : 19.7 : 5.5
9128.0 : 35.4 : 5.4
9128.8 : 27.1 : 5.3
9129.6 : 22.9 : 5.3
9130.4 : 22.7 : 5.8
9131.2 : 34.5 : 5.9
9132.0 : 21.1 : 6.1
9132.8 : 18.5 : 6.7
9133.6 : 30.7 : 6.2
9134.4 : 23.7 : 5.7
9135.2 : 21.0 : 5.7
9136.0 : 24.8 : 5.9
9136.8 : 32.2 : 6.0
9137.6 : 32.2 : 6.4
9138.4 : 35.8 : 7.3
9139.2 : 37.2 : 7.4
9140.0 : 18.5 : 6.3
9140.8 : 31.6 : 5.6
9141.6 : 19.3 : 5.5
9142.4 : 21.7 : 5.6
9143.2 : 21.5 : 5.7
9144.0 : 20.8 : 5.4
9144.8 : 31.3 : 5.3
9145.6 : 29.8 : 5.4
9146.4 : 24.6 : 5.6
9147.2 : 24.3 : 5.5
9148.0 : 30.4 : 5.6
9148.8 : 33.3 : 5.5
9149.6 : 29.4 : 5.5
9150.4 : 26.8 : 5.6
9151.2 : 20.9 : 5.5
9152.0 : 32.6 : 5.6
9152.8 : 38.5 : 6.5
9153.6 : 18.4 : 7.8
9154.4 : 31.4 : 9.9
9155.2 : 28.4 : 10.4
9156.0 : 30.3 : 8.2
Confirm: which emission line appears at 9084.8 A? [N II]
